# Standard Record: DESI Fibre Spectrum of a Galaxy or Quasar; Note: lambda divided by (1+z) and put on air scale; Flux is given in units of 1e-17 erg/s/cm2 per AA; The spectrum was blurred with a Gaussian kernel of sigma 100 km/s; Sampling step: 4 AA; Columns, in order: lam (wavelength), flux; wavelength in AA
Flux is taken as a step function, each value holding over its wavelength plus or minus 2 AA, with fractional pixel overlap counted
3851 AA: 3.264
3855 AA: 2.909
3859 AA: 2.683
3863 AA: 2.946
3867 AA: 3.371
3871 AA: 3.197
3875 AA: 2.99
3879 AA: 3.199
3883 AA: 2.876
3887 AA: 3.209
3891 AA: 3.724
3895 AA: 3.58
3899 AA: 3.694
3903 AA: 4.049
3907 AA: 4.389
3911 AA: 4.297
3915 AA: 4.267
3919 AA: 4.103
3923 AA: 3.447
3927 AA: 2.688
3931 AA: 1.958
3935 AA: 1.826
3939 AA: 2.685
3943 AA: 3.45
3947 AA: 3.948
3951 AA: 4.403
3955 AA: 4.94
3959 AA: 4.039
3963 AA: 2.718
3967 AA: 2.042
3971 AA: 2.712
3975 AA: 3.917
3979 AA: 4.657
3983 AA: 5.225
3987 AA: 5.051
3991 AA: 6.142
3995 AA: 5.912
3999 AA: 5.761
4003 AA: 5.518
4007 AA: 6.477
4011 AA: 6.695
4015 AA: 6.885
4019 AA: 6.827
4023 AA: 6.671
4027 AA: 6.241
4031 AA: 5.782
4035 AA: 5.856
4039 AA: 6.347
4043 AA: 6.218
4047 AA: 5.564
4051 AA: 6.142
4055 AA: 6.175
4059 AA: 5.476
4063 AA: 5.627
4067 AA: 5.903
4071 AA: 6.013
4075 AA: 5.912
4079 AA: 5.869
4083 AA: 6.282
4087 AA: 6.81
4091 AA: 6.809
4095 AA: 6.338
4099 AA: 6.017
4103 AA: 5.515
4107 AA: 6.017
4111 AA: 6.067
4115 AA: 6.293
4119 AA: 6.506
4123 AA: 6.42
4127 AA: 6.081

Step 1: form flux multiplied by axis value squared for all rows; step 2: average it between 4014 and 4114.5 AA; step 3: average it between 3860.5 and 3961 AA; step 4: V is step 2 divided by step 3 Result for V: 1.90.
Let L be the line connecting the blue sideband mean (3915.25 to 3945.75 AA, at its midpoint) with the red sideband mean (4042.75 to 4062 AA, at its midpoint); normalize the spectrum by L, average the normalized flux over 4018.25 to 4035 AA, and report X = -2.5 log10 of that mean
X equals -0.19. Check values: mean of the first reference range 2.99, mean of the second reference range 5.87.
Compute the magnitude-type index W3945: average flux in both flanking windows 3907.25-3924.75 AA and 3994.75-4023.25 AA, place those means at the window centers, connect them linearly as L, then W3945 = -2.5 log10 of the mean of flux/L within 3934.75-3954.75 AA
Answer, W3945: 0.33 mag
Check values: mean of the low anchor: 4.07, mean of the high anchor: 6.35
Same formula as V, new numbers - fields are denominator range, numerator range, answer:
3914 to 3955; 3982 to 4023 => 1.89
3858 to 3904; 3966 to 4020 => 1.71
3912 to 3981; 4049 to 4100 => 1.91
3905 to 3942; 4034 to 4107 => 1.98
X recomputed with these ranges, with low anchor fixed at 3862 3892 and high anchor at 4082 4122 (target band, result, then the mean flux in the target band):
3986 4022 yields -0.246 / 6.19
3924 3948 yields 0.412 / 2.74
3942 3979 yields 0.185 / 3.64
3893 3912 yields -0.131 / 3.99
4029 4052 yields -0.106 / 5.98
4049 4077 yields -0.030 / 5.89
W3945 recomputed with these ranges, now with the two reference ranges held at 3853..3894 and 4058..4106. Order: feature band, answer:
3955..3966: 0.219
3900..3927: -0.085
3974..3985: -0.010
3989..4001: -0.224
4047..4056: -0.074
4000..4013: -0.233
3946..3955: -0.041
